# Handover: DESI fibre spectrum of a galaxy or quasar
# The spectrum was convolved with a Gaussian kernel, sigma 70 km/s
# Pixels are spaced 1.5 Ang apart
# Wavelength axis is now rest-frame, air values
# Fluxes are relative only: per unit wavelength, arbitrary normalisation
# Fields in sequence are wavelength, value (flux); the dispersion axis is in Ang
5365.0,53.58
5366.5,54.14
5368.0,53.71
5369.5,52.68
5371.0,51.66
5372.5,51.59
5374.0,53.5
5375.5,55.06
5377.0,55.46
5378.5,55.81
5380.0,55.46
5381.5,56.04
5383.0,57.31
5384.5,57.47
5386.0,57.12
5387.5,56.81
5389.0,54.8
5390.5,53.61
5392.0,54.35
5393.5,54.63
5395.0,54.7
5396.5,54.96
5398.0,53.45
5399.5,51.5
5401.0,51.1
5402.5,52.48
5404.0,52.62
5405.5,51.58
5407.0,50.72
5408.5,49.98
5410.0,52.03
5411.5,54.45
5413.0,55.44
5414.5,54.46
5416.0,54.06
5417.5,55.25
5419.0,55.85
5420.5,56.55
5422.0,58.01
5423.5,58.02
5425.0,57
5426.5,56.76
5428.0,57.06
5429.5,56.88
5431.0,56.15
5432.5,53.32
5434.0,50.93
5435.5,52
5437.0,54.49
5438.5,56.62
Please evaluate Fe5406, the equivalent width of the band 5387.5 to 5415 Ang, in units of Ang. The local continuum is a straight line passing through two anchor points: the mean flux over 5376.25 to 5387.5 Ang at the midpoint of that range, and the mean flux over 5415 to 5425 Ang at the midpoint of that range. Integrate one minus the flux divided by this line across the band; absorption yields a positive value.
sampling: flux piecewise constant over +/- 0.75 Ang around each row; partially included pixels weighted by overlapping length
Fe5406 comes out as 1.5 Ang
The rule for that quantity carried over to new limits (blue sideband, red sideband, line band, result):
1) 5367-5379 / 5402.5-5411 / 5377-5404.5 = -1.1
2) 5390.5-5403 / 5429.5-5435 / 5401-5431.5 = -0.6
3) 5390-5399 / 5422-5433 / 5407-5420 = 0.4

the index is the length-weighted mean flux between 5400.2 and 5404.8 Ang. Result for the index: 52.1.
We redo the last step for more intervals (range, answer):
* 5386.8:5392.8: 54.9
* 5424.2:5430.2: 56.9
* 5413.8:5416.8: 54.3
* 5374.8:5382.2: 55.6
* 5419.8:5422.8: 57.3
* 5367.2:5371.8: 52.7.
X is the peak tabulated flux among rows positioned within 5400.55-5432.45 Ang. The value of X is 58.02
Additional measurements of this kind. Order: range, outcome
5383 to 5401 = 57.47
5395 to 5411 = 54.96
